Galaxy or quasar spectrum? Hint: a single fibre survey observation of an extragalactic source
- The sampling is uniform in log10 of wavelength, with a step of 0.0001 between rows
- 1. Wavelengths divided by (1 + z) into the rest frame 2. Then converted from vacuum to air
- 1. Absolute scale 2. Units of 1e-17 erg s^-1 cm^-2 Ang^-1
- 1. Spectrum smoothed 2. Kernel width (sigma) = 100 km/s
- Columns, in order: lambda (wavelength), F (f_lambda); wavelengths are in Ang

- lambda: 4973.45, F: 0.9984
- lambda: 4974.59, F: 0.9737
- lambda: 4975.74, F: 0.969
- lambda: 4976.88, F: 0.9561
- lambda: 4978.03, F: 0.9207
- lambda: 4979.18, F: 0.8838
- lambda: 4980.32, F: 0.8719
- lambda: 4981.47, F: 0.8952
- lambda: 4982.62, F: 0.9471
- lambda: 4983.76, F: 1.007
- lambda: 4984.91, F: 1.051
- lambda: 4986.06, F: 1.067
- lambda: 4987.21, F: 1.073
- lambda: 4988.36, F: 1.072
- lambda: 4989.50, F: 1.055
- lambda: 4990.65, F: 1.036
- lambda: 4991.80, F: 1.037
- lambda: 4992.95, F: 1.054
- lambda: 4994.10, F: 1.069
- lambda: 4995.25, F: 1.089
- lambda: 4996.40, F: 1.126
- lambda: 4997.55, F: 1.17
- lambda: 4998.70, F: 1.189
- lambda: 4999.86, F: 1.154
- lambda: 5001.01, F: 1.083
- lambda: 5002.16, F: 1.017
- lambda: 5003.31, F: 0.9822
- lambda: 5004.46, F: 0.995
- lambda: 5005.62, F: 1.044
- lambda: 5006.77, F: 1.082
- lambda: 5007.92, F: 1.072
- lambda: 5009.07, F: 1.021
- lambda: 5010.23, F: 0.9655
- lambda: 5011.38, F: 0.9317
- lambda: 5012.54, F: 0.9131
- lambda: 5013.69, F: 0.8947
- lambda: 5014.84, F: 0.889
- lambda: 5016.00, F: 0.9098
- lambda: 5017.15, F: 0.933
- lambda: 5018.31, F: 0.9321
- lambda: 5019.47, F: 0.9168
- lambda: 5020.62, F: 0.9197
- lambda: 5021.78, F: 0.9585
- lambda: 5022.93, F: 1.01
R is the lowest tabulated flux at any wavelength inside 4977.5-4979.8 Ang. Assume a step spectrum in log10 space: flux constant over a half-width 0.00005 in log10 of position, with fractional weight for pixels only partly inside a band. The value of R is 0.8838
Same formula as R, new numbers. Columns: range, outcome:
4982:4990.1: 0.9471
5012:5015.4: 0.889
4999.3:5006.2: 0.9822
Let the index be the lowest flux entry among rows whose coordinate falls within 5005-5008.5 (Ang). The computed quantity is 1.044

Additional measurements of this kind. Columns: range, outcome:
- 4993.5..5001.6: 1.069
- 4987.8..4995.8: 1.036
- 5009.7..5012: 0.9317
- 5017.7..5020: 0.9168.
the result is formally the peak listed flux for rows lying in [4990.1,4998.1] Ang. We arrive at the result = 1.17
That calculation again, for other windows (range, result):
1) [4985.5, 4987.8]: 1.073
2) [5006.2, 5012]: 1.082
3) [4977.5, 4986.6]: 1.067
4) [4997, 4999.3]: 1.189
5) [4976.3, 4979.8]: 0.9561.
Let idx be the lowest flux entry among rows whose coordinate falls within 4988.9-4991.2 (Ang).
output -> 1.036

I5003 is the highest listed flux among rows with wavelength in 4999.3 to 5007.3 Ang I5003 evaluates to 1.154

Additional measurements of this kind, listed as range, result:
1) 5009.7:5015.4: 0.9655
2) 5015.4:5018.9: 0.933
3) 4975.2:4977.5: 0.969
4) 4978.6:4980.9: 0.8838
